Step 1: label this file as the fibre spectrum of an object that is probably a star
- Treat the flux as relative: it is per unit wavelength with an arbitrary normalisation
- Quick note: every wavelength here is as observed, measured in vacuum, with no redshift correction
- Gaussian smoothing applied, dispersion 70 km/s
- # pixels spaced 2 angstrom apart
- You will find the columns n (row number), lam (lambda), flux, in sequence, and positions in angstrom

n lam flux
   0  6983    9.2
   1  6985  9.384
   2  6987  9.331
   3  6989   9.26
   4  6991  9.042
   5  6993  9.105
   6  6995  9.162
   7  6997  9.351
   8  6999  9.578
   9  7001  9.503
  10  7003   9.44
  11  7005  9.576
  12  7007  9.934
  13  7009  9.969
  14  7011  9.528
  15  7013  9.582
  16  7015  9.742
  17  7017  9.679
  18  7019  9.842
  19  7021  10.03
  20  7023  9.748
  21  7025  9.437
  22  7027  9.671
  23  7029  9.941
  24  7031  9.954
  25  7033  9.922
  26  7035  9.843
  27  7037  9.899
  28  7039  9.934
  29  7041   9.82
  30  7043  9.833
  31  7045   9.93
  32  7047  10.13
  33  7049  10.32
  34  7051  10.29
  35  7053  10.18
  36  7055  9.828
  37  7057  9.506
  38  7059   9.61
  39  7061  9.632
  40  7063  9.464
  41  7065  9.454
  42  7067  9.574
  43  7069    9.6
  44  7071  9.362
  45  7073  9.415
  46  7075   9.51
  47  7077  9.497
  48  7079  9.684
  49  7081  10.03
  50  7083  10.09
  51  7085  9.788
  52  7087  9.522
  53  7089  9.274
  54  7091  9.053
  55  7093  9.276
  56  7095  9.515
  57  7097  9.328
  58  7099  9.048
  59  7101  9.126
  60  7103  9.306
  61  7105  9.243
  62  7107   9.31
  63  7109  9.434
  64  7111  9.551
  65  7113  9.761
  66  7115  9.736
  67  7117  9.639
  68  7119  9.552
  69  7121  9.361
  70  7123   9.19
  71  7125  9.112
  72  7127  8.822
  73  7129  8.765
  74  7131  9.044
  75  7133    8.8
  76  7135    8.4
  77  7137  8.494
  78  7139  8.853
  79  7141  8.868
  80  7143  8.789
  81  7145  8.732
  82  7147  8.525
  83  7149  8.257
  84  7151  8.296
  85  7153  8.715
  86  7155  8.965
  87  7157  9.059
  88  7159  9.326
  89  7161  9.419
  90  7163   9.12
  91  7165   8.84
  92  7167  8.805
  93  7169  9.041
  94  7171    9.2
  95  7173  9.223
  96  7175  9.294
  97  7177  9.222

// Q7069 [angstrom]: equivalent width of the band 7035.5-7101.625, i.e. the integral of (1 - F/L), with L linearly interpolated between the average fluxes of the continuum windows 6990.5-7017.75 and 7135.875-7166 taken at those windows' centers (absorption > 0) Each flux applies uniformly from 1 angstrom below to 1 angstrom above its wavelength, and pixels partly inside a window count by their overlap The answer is -3.19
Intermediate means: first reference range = 9.52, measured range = 9.66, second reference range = 8.82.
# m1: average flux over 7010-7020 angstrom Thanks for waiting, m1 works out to 9.67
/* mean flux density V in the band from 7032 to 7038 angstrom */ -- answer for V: 9.89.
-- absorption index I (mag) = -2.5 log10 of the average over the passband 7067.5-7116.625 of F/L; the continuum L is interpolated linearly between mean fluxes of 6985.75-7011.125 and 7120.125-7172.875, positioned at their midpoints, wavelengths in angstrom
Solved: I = -0.046 mag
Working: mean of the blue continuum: 9.44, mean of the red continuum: 8.88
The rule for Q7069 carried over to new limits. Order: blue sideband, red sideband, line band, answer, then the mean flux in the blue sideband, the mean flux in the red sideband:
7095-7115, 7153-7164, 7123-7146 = 1.1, 9.37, 9.14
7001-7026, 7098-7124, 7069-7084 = -0.2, 9.7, 9.4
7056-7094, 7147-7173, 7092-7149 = 0.6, 9.54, 8.92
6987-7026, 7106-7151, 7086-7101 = -0.2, 9.55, 9.03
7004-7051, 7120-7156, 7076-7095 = -0.6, 9.85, 8.78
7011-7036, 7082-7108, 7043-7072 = -0.6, 9.77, 9.38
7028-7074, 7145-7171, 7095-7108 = 0.2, 9.8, 8.87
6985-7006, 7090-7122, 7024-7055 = -1.9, 9.34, 9.39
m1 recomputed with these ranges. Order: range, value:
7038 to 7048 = 9.93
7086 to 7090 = 9.4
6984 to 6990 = 9.33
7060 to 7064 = 9.55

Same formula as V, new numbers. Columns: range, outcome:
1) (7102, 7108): 9.29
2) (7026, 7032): 9.86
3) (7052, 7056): 10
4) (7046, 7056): 10.1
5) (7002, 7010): 9.73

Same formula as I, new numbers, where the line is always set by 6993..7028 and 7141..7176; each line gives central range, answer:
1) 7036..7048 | -0.05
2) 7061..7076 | -0.02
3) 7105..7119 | -0.05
